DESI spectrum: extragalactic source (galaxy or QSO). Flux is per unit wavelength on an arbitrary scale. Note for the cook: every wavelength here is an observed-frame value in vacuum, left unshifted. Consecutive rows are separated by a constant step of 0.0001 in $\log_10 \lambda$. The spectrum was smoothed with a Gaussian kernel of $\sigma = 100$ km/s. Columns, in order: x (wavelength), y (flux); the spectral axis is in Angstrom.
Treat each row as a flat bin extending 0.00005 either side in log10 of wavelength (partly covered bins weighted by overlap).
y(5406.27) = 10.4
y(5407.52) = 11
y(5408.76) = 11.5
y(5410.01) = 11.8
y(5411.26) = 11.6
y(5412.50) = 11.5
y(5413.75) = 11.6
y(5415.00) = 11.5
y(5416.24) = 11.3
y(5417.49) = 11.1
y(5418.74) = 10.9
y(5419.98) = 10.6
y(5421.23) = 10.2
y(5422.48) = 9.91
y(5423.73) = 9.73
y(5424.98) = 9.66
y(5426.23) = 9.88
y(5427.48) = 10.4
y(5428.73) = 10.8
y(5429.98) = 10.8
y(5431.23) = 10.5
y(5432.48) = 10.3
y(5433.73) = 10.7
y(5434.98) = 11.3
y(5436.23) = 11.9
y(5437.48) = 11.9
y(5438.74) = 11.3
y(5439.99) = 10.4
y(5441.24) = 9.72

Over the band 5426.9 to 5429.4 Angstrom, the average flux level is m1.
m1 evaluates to 10.6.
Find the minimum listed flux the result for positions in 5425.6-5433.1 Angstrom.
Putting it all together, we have 9.88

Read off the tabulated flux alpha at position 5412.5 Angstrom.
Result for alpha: 11.5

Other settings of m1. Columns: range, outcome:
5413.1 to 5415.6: 11.5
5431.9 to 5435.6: 10.8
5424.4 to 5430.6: 10.3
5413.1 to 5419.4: 11.3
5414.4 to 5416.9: 11.4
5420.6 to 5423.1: 10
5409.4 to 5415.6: 11.6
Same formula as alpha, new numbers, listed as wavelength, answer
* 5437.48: 11.9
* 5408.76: 11.5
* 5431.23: 10.5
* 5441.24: 9.72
